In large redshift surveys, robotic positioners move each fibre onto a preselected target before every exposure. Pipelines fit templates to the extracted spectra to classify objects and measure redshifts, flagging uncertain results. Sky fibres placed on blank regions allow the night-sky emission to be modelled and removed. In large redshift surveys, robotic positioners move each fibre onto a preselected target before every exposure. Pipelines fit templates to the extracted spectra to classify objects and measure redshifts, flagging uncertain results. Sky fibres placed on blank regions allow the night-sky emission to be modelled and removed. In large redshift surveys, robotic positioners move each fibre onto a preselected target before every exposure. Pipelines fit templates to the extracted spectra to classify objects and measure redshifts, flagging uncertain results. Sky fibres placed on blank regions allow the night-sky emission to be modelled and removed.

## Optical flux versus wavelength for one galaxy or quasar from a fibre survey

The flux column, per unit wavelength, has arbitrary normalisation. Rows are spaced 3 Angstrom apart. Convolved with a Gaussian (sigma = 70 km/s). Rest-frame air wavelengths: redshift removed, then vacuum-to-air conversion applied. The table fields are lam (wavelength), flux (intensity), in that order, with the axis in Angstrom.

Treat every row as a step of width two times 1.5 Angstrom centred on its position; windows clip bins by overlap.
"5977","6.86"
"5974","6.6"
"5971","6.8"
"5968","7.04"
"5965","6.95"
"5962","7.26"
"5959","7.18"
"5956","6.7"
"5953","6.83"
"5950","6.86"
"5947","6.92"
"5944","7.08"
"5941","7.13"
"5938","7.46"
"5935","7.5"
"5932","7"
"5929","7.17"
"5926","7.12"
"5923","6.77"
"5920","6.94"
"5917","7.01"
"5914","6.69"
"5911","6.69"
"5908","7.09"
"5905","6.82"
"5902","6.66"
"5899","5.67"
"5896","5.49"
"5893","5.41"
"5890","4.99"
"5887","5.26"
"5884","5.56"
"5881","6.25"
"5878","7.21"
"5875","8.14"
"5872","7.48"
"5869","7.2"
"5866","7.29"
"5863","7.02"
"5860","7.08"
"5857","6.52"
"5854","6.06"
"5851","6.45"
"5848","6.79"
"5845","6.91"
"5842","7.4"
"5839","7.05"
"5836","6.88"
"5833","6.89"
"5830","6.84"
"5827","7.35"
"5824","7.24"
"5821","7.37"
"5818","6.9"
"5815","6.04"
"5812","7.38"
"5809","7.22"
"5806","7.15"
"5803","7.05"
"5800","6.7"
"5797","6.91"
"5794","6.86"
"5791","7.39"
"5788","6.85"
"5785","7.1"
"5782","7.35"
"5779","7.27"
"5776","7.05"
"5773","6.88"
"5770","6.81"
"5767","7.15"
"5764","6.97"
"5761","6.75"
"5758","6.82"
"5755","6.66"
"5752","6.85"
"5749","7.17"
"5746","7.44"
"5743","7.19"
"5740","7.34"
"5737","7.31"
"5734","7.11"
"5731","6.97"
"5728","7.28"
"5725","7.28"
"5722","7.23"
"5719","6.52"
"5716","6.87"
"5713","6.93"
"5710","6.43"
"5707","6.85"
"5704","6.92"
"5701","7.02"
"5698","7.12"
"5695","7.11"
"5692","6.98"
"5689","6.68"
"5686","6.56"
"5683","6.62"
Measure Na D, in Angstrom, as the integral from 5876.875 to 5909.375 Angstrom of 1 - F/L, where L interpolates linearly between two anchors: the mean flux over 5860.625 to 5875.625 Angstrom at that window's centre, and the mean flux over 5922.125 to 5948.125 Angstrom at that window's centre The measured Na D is 5.6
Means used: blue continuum 7.36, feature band 6.02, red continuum 7.14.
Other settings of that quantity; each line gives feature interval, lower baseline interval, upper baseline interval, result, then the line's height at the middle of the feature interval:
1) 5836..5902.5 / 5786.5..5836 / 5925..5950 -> 4.9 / 7.07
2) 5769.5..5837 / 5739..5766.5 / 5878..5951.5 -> -1.4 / 6.88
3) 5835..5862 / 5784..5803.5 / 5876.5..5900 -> -2.3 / 6.25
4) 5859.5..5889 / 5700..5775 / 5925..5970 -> 1.0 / 7.05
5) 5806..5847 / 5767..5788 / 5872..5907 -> -2.1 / 6.69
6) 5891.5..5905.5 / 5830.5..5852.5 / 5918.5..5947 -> 2.2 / 7.04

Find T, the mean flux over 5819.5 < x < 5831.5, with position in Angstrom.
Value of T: 7.2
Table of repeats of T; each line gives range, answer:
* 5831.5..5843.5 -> 7.05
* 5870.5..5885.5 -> 6.93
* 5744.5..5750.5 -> 7.3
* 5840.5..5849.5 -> 7.03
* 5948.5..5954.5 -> 6.85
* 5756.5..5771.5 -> 6.9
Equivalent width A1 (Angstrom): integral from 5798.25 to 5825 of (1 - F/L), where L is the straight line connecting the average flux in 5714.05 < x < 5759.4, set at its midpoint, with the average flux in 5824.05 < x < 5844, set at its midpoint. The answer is 0.3 Angstrom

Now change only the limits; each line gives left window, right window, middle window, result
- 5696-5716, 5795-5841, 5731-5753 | -0.87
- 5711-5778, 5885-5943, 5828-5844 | -0.57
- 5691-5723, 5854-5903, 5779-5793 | -1.01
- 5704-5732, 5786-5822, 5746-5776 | 0.10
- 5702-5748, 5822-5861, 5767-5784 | -0.25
